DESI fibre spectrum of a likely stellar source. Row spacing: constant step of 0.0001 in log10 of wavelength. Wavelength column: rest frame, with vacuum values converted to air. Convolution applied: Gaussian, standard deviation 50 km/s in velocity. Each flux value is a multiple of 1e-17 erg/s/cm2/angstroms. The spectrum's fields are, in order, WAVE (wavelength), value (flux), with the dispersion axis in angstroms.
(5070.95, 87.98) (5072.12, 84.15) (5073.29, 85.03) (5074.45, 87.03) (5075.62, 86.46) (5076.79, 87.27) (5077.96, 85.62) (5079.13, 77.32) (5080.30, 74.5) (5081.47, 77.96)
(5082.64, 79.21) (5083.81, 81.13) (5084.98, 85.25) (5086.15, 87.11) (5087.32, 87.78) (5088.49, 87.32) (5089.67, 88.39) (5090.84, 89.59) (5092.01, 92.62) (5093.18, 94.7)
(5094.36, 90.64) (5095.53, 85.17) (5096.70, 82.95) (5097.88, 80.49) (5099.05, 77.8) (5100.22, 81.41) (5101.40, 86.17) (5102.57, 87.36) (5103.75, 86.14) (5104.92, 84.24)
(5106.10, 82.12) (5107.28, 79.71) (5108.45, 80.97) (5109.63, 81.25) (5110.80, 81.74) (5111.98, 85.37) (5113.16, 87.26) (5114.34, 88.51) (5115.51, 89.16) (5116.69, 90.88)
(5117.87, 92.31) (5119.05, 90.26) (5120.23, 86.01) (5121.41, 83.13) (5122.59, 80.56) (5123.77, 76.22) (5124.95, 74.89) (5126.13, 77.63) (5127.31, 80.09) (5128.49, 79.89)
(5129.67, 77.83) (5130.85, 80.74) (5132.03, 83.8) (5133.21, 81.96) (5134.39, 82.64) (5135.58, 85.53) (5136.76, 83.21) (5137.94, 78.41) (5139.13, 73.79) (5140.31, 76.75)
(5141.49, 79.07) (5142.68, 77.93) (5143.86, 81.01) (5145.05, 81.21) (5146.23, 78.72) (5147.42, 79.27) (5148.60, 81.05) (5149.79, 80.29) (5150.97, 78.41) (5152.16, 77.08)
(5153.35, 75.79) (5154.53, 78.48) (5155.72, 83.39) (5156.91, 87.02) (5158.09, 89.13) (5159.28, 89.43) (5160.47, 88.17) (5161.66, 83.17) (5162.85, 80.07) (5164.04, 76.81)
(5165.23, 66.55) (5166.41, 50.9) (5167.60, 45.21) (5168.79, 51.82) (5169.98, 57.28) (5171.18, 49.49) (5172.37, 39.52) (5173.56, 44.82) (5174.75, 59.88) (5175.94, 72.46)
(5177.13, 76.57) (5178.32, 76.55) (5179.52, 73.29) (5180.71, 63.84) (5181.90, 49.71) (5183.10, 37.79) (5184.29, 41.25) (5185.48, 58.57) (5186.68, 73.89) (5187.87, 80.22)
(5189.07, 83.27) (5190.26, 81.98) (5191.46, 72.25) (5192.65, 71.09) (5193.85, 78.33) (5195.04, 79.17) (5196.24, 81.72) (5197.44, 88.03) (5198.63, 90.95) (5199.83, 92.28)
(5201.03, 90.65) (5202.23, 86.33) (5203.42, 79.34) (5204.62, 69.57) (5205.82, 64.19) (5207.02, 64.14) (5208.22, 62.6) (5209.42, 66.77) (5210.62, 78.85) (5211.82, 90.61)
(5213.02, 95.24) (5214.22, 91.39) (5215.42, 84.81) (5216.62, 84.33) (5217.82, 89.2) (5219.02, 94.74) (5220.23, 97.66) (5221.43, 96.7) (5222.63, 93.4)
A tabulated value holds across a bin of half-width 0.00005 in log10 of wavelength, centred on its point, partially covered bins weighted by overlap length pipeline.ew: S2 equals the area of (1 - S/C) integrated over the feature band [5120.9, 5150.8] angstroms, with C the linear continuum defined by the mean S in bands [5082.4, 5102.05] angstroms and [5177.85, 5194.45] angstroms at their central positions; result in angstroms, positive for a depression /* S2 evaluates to -1.0 angstroms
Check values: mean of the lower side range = 85.9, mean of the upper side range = 67.2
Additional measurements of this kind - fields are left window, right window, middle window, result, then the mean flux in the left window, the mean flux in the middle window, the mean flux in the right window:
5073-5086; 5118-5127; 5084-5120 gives -1.7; 82.6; 86.1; 81.7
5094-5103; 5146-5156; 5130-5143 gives 0.0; 83.8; 80.3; 79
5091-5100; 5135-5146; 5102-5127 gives -0.2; 86.3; 84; 79.6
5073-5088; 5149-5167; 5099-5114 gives -0.3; 83.2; 83.5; 79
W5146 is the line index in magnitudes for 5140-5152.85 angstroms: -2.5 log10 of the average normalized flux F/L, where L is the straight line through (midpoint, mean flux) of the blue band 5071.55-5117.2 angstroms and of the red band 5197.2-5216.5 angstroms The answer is 0.05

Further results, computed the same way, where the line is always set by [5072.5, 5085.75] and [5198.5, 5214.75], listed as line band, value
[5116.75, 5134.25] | -0.01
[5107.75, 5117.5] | -0.05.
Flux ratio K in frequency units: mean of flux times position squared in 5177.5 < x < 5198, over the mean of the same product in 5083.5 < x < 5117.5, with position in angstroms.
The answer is 0.8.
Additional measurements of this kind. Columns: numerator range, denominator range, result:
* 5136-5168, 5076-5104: 0.94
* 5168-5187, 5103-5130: 0.71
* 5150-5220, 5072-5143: 0.91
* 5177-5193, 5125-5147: 0.85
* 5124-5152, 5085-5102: 0.94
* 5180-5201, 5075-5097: 0.89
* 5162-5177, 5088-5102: 0.70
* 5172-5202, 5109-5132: 0.87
